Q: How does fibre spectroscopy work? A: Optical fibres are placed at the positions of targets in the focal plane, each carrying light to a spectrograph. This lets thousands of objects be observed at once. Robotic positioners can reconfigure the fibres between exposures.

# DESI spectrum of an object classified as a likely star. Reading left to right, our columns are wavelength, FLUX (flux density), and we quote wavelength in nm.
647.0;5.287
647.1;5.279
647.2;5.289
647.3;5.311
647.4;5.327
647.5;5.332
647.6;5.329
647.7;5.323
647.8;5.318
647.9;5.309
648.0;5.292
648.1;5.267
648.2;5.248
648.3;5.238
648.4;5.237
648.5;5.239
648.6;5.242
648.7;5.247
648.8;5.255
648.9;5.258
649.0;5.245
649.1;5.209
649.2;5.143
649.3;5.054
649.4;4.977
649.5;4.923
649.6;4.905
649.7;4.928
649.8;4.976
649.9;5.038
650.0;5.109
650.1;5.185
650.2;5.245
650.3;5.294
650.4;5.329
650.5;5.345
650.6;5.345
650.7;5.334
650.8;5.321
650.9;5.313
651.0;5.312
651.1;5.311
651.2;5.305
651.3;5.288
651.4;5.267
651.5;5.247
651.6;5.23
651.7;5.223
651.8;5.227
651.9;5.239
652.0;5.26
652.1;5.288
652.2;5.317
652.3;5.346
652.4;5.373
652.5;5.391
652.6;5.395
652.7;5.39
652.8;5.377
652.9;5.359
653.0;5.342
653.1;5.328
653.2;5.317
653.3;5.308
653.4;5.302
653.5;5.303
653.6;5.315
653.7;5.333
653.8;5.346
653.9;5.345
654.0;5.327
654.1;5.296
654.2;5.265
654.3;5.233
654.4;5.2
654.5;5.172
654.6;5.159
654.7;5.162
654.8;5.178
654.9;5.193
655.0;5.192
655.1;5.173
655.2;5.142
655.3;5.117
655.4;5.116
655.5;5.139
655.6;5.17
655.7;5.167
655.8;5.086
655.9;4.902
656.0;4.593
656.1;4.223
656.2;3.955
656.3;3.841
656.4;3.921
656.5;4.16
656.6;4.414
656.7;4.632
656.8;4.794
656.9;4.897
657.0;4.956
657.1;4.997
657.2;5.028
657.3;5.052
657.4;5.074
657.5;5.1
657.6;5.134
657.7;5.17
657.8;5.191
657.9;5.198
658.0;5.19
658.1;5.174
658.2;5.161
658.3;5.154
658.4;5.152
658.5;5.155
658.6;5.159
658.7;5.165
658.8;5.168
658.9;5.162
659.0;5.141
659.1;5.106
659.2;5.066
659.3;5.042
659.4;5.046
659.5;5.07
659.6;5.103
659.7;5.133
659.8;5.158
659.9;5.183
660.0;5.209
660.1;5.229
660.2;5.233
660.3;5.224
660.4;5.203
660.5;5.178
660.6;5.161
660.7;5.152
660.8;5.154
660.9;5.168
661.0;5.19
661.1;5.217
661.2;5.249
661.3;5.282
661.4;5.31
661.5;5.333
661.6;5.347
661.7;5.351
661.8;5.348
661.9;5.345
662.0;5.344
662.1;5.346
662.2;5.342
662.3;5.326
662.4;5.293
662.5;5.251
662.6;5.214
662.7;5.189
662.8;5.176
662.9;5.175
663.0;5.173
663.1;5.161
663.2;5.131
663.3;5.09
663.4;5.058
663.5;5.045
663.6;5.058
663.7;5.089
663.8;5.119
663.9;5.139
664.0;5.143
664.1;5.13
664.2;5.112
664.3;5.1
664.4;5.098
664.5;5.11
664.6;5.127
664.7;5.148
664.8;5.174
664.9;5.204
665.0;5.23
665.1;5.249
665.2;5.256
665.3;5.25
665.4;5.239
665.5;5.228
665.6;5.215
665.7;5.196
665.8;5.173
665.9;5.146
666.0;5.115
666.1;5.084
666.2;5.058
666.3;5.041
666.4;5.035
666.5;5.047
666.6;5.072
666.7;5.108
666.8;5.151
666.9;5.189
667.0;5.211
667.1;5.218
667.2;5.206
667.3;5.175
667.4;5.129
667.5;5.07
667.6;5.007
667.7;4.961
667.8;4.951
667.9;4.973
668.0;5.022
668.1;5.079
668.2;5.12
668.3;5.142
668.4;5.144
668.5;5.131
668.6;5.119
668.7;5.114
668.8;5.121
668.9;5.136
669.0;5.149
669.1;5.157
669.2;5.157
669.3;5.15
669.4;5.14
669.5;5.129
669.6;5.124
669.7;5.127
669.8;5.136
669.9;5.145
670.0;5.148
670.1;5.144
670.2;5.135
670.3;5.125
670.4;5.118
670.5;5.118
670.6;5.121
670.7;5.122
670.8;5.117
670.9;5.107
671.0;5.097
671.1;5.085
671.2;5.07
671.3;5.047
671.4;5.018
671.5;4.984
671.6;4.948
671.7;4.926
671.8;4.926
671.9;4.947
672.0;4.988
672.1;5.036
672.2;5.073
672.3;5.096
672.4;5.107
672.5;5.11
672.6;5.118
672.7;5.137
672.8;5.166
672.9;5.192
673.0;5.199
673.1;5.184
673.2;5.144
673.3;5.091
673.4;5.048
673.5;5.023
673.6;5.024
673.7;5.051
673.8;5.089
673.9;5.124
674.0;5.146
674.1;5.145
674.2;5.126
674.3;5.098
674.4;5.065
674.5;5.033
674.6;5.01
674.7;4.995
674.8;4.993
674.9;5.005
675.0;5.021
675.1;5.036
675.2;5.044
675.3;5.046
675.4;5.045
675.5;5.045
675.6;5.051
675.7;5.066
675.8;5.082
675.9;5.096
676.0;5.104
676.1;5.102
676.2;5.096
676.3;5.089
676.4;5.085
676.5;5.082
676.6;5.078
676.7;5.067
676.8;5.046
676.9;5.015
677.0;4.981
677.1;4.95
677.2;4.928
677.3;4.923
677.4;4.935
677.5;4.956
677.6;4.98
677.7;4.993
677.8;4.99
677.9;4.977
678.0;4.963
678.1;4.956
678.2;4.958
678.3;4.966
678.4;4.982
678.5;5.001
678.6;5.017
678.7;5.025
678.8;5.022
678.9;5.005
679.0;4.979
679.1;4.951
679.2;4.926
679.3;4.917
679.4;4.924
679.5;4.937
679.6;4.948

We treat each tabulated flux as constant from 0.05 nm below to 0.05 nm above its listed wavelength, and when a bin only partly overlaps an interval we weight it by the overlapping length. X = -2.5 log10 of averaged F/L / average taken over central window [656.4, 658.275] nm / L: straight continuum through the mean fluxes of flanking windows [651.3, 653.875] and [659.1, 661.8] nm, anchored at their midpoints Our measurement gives 0.06 mag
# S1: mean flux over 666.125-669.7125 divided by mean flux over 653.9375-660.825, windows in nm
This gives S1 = 1.02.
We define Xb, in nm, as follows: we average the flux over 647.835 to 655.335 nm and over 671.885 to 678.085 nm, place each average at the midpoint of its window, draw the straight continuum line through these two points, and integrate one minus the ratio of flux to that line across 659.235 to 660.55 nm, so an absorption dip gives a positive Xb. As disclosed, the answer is 0.01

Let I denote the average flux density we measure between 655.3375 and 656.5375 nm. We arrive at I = 4.62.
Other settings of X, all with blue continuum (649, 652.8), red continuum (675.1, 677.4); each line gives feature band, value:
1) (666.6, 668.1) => 0.00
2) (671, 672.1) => 0.02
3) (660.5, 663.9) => -0.01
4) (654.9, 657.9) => 0.07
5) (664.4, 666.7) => -0.01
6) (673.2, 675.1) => 0.00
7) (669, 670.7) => -0.01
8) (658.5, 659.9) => 0.01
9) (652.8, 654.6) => -0.02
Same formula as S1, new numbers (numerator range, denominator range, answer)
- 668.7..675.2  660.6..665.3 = 0.98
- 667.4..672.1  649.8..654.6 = 0.96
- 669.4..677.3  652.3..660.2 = 1.00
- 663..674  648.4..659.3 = 1.00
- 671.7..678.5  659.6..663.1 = 0.96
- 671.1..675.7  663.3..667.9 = 0.99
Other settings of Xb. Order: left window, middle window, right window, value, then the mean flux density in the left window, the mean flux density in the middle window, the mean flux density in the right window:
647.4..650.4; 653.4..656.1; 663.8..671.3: 0.00 nm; 5.19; 5.16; 5.13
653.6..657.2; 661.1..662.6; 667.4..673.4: -0.09 nm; 4.94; 5.31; 5.09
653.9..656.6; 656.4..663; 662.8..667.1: -0.14 nm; 4.92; 5.13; 5.14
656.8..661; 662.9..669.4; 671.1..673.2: -0.04 nm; 5.13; 5.13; 5.07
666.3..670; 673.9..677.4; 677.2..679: -0.03 nm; 5.11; 5.05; 4.98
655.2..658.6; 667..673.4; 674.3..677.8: -0.14 nm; 4.89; 5.1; 5.03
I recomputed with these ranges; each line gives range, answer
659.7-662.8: 5.25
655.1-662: 5.04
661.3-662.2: 5.34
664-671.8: 5.12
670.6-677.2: 5.06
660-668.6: 5.17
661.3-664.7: 5.2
